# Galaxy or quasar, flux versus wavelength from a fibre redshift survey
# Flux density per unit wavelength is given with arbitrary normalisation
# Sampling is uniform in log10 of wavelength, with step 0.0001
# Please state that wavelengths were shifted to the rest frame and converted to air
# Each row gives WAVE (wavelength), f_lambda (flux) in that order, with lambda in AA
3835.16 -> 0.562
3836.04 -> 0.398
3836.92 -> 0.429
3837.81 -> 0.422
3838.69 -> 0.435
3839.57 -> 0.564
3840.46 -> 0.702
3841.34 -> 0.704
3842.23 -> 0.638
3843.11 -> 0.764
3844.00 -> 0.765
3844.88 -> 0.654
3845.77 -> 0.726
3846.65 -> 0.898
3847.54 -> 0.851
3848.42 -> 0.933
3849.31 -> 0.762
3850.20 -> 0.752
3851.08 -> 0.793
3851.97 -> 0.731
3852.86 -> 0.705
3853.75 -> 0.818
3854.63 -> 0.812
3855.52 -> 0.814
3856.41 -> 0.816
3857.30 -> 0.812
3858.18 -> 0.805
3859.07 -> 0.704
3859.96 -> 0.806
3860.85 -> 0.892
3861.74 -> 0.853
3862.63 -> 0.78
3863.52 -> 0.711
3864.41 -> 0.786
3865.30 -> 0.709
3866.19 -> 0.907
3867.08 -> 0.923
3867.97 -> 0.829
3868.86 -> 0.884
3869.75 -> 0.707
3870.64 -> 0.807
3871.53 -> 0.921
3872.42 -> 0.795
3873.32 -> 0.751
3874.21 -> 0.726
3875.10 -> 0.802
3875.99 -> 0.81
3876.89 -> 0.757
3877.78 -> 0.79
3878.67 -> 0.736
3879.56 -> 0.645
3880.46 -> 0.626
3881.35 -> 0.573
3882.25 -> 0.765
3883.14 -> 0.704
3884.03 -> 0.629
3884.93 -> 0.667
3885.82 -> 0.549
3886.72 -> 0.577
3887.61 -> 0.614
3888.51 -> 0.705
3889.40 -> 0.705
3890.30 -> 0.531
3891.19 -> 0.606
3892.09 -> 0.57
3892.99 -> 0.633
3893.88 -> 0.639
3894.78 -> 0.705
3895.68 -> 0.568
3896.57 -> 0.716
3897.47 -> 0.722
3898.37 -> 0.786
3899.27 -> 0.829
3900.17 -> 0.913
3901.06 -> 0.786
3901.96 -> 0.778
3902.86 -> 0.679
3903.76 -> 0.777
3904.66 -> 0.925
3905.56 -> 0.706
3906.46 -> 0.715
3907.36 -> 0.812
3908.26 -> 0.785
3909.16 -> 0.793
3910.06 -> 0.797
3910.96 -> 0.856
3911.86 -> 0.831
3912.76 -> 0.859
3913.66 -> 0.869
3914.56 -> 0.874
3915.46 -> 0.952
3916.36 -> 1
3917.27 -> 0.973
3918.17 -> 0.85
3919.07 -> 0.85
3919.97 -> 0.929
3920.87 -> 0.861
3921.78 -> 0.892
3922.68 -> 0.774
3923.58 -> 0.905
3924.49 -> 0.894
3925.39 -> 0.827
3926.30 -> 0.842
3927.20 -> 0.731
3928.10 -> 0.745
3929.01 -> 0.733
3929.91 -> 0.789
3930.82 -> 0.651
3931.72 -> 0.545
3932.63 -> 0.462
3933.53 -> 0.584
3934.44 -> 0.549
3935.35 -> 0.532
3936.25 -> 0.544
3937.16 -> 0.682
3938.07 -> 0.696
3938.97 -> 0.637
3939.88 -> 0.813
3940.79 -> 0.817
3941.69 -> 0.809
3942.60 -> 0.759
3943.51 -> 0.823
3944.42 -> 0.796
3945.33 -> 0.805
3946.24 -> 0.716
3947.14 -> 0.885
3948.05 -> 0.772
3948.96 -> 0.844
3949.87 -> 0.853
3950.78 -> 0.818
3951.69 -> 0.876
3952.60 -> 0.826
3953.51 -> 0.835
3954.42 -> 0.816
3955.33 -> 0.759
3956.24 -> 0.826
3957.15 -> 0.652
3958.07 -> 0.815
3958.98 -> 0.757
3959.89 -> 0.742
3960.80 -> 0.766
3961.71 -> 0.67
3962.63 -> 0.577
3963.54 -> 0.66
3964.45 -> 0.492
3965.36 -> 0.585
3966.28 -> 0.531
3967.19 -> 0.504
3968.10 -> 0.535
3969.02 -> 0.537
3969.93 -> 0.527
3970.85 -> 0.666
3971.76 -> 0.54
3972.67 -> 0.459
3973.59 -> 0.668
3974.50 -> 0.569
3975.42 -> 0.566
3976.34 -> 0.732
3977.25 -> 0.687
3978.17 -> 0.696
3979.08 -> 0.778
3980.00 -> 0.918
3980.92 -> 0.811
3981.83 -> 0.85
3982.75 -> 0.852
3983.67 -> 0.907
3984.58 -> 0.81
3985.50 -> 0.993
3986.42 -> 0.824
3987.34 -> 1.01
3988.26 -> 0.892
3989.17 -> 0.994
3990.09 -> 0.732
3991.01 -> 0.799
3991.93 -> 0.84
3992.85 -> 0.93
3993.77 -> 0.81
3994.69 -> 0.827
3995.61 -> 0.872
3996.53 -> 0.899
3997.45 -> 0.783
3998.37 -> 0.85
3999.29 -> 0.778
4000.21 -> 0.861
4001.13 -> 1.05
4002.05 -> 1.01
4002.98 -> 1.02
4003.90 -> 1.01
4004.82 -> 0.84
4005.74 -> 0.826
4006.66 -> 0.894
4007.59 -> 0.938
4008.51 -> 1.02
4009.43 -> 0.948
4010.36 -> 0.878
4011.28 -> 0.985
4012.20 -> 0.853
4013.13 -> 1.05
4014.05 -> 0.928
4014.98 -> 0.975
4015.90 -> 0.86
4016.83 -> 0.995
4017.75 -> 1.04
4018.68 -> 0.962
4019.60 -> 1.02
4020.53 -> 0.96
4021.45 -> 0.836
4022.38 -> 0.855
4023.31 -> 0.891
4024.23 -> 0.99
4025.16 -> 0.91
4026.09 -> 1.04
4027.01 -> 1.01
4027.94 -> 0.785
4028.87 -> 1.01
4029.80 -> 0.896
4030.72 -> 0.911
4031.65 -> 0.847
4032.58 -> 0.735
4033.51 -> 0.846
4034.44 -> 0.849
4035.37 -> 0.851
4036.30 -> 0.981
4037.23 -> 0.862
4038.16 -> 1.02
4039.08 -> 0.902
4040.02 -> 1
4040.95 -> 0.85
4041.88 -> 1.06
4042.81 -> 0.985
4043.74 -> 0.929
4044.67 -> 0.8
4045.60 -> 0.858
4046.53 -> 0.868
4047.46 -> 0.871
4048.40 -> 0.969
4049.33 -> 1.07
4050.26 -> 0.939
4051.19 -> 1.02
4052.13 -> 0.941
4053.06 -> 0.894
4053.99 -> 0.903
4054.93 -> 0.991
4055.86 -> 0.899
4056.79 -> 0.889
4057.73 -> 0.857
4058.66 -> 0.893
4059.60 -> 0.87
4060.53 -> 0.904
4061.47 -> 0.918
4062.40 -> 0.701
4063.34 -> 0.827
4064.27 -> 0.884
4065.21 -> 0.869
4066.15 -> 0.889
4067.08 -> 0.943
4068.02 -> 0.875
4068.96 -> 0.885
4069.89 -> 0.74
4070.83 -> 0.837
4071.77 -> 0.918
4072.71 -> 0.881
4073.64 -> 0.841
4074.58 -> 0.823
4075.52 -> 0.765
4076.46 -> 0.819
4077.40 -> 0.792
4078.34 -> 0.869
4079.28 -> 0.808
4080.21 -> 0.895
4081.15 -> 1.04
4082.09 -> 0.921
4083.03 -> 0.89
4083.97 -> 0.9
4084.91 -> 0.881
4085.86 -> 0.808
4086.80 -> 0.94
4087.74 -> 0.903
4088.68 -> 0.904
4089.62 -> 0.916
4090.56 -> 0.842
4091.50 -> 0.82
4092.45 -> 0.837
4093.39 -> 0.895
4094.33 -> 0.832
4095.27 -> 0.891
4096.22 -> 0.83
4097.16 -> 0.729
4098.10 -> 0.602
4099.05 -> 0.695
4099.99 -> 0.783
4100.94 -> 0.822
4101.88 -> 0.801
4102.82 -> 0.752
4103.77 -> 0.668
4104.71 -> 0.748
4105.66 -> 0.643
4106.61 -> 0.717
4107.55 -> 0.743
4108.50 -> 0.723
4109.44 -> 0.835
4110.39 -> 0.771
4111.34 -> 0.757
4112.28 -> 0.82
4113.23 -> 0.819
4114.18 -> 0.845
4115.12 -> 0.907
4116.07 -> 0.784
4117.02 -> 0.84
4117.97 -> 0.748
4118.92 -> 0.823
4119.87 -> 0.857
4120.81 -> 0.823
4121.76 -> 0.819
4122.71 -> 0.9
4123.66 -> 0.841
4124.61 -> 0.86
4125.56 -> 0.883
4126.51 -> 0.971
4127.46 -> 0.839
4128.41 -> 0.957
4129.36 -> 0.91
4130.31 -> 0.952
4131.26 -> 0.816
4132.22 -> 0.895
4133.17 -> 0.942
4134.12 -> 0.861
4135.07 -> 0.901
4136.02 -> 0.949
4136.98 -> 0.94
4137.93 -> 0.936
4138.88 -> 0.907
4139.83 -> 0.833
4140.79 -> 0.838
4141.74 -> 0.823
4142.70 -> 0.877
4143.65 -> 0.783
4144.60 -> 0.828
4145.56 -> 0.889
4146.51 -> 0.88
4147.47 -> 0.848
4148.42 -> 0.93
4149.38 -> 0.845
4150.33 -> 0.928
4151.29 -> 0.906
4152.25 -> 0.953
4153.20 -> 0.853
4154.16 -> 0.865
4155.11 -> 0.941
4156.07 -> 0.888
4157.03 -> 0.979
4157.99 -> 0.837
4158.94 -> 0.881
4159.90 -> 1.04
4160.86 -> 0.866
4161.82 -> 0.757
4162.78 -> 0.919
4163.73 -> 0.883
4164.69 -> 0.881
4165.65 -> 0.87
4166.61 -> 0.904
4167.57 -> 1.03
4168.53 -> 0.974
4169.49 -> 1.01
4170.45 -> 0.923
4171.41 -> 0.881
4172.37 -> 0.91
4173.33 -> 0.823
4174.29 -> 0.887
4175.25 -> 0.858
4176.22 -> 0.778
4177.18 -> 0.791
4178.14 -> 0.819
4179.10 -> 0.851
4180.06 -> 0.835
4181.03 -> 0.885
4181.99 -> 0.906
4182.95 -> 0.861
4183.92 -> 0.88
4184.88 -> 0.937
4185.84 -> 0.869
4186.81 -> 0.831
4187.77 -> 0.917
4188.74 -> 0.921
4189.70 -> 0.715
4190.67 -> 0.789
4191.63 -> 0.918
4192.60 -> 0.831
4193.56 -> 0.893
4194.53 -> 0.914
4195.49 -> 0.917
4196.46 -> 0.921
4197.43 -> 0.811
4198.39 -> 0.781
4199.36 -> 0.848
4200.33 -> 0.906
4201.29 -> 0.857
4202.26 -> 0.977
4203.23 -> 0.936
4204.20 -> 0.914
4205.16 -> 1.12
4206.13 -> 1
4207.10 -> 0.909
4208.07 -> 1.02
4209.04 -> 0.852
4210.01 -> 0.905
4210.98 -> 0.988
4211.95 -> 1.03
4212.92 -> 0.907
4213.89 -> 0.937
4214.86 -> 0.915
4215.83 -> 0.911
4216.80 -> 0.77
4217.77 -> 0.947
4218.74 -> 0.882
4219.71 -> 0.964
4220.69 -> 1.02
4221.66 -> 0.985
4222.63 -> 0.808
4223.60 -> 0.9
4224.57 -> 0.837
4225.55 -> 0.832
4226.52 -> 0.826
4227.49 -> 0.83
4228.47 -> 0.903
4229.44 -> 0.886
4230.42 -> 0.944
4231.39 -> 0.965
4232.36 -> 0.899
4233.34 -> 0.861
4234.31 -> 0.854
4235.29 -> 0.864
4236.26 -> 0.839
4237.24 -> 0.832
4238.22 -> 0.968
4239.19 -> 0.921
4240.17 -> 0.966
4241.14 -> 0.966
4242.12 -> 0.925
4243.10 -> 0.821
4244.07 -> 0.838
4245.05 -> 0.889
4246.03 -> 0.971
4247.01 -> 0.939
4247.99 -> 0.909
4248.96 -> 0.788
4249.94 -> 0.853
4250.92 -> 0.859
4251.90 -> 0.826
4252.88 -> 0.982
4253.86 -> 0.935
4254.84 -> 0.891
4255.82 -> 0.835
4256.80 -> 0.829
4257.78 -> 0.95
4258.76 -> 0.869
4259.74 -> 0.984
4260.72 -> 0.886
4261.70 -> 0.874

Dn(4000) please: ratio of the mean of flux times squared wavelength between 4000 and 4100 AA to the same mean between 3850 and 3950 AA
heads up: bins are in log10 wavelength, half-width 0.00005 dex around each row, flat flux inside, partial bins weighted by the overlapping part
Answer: 1.27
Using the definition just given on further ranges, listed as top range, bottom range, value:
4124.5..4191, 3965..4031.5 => 1.13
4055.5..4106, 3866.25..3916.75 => 1.23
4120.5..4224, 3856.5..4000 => 1.33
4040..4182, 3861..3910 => 1.32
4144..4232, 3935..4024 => 1.23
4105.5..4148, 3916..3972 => 1.27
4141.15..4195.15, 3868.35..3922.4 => 1.32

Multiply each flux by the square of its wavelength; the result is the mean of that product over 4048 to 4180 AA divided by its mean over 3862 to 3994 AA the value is 1.26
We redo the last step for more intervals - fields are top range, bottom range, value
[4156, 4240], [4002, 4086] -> 1.06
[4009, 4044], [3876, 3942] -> 1.33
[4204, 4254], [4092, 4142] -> 1.15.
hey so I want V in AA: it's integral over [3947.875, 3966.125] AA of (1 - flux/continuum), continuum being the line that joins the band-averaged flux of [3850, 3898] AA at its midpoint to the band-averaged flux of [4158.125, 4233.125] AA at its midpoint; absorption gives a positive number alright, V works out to 0.78 AA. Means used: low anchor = 0.735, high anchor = 0.896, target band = 0.743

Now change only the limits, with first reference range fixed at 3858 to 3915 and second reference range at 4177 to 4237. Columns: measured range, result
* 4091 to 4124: 2.20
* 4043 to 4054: -1.37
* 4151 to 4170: -0.87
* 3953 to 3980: 4.37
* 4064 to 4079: -0.33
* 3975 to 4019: -4.61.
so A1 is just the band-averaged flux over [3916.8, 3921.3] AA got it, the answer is 0.893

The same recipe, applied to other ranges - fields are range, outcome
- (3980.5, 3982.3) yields 0.833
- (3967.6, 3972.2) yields 0.561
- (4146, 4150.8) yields 0.887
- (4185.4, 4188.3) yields 0.871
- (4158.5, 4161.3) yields 0.929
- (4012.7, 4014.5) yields 0.991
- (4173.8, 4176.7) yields 0.839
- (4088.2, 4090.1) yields 0.912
